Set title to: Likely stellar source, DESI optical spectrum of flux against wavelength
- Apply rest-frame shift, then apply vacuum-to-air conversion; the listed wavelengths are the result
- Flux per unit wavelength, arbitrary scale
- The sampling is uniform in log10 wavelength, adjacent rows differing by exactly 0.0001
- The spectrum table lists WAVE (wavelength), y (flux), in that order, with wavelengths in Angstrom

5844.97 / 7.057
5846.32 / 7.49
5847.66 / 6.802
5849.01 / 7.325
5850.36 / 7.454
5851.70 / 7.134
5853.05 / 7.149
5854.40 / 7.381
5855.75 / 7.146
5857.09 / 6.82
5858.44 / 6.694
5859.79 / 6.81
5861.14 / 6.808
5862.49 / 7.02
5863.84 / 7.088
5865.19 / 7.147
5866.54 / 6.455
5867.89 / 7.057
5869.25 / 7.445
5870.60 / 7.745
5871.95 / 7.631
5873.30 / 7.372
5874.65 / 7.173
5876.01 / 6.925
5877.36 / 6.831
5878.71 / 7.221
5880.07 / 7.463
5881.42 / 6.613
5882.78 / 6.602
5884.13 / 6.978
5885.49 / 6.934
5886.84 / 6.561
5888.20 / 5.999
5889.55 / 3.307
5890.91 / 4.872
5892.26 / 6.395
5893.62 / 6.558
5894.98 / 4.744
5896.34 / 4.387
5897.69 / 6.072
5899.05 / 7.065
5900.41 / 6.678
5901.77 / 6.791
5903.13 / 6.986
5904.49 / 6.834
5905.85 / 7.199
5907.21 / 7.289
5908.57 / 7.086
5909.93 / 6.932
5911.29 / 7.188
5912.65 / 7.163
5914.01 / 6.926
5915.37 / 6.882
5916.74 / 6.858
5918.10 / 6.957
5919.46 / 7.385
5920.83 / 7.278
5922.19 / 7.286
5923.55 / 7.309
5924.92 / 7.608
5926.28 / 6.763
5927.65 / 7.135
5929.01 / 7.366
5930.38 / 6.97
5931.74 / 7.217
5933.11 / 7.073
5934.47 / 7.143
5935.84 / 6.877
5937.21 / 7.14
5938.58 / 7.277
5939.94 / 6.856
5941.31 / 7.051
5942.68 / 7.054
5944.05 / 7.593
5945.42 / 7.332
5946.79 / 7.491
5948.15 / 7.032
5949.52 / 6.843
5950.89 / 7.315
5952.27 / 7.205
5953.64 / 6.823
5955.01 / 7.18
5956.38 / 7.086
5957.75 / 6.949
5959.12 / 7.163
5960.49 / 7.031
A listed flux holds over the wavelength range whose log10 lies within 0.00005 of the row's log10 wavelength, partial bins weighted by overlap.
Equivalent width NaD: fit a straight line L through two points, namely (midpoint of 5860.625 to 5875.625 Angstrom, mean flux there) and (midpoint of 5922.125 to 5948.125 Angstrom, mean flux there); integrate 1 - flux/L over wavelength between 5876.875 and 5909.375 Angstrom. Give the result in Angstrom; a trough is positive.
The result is 3.5 Angstrom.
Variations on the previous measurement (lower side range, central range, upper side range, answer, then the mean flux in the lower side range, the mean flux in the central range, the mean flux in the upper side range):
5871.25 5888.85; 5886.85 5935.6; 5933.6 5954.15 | 2.5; 6.95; 6.68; 7.14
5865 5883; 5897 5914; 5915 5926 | 0.5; 7.13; 6.94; 7.19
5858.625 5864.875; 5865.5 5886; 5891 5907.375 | -1.2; 6.92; 7.1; 6.33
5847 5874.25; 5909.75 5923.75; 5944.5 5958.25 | 0.1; 7.13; 7.11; 7.14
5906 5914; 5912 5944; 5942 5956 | 0.1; 7.12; 7.12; 7.18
